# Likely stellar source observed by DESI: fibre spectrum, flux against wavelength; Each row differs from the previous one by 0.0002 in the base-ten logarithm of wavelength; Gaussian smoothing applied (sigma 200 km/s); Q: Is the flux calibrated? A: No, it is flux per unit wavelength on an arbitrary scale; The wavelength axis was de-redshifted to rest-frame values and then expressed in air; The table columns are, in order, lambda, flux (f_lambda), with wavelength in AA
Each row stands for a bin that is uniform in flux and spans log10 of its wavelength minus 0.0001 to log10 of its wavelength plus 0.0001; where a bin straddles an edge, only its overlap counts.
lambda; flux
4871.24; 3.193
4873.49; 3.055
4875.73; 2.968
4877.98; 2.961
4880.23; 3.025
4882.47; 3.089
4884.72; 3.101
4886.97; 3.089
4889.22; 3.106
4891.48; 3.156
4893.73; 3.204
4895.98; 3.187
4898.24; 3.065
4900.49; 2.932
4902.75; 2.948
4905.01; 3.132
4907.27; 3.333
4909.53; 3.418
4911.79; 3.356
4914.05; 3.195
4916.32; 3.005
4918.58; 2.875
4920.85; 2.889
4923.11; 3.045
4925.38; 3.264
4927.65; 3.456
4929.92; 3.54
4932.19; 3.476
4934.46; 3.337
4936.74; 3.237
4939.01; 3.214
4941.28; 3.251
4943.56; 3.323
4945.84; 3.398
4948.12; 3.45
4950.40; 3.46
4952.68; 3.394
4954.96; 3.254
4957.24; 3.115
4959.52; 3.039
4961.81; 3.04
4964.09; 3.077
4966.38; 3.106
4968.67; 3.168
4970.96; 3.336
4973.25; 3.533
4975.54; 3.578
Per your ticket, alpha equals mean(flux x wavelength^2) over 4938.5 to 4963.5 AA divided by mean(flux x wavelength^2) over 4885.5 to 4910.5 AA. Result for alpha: 1.06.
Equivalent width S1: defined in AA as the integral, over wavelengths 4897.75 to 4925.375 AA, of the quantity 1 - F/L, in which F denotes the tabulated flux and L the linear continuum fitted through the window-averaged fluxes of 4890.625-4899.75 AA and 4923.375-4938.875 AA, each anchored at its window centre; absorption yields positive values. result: 1.1 AA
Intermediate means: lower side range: 3.15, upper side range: 3.35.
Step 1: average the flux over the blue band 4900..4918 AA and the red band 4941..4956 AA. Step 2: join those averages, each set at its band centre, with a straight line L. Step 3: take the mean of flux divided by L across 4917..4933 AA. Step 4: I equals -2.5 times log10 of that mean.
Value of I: 0.01 mag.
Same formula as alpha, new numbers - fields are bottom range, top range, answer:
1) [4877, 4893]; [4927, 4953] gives 1.12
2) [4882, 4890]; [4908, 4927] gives 1.03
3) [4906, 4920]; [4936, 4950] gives 1.05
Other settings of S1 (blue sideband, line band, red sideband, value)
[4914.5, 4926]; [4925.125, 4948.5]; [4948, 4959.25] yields -1.50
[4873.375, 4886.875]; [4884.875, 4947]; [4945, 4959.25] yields -0.37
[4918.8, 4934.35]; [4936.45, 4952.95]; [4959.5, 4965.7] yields -0.98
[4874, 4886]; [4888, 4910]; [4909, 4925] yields -0.49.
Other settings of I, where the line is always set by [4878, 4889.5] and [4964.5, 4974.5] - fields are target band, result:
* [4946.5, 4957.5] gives -0.041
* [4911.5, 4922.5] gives 0.037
